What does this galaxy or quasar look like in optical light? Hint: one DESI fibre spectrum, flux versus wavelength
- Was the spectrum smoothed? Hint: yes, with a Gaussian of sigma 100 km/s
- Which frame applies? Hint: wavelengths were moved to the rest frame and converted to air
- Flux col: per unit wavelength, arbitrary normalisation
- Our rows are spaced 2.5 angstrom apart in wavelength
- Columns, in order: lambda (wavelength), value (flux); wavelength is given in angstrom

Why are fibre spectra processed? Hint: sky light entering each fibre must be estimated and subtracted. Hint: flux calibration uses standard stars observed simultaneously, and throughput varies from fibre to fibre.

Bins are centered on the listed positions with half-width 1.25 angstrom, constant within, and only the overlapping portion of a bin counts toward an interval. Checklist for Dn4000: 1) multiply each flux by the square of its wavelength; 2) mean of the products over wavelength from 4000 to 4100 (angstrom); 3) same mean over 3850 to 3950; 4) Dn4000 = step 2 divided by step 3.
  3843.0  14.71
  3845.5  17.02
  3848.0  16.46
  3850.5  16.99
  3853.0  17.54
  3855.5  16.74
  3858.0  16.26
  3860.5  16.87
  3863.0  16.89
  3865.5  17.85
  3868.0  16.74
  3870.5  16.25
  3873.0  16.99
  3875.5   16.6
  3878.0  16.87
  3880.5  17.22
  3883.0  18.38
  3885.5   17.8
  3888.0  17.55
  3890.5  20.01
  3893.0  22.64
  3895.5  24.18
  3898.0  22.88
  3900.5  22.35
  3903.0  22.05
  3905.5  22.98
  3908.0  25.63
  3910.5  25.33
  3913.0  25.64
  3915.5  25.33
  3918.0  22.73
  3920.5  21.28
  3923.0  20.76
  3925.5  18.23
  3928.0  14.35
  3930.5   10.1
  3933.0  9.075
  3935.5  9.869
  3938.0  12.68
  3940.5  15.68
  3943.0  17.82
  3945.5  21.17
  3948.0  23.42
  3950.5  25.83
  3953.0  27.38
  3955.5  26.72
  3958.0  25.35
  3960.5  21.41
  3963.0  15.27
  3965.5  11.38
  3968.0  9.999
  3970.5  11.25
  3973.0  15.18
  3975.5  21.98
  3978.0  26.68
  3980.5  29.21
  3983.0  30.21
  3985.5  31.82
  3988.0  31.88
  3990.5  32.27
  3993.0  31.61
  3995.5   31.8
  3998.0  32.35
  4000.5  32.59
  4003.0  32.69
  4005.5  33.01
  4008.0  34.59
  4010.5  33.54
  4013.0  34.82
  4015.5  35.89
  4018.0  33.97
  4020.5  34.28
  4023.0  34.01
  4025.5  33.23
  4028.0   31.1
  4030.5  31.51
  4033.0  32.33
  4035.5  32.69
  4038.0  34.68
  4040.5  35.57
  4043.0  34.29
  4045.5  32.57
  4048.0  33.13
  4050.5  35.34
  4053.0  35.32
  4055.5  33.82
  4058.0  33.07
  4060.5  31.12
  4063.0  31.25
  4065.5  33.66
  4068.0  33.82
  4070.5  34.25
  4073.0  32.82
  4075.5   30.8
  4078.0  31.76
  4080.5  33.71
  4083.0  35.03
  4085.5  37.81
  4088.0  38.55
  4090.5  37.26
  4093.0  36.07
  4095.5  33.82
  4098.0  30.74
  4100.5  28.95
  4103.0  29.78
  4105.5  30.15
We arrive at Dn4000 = 1.93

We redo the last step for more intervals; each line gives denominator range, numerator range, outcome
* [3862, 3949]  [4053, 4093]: 1.95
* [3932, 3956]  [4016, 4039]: 1.83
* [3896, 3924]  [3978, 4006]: 1.40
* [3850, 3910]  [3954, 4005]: 1.39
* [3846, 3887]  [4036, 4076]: 2.16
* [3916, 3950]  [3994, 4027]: 2.04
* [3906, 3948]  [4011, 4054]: 1.91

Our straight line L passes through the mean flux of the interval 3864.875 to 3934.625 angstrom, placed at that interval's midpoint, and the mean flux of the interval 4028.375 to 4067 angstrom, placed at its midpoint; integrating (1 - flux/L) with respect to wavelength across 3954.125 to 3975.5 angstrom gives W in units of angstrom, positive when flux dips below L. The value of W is 6.7 angstrom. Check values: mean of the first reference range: 19.5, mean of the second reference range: 33.3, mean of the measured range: 17.4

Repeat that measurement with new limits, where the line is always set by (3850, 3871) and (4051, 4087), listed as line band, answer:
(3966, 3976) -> 4.6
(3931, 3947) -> 6.2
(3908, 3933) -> 1.7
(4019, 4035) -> -1.4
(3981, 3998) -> -2.7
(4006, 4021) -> -2.8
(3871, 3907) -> -1.1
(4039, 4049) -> -0.8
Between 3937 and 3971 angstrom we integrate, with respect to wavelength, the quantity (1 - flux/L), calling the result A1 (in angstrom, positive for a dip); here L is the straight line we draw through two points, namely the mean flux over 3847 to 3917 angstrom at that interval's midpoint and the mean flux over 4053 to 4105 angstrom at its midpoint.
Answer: 7.5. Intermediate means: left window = 19.6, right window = 33.4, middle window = 19.2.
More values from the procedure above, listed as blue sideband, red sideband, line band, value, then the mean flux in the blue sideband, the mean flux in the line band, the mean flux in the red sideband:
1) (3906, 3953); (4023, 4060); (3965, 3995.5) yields 2.2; 19.4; 24.3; 33.4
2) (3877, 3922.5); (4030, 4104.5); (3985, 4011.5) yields -3.6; 21.7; 32.6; 33.5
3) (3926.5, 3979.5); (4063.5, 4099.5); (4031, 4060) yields -4.1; 17.8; 33.8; 34.2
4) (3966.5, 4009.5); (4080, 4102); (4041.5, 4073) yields -1.1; 27.5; 33.5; 34.6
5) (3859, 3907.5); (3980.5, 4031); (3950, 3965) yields 2.4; 19.2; 22.9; 32.8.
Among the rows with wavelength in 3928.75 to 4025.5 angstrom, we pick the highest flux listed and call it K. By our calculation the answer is 35.89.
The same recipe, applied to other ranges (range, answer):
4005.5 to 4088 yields 38.55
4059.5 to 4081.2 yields 34.25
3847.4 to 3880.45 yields 17.85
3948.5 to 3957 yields 27.38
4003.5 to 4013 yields 34.82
